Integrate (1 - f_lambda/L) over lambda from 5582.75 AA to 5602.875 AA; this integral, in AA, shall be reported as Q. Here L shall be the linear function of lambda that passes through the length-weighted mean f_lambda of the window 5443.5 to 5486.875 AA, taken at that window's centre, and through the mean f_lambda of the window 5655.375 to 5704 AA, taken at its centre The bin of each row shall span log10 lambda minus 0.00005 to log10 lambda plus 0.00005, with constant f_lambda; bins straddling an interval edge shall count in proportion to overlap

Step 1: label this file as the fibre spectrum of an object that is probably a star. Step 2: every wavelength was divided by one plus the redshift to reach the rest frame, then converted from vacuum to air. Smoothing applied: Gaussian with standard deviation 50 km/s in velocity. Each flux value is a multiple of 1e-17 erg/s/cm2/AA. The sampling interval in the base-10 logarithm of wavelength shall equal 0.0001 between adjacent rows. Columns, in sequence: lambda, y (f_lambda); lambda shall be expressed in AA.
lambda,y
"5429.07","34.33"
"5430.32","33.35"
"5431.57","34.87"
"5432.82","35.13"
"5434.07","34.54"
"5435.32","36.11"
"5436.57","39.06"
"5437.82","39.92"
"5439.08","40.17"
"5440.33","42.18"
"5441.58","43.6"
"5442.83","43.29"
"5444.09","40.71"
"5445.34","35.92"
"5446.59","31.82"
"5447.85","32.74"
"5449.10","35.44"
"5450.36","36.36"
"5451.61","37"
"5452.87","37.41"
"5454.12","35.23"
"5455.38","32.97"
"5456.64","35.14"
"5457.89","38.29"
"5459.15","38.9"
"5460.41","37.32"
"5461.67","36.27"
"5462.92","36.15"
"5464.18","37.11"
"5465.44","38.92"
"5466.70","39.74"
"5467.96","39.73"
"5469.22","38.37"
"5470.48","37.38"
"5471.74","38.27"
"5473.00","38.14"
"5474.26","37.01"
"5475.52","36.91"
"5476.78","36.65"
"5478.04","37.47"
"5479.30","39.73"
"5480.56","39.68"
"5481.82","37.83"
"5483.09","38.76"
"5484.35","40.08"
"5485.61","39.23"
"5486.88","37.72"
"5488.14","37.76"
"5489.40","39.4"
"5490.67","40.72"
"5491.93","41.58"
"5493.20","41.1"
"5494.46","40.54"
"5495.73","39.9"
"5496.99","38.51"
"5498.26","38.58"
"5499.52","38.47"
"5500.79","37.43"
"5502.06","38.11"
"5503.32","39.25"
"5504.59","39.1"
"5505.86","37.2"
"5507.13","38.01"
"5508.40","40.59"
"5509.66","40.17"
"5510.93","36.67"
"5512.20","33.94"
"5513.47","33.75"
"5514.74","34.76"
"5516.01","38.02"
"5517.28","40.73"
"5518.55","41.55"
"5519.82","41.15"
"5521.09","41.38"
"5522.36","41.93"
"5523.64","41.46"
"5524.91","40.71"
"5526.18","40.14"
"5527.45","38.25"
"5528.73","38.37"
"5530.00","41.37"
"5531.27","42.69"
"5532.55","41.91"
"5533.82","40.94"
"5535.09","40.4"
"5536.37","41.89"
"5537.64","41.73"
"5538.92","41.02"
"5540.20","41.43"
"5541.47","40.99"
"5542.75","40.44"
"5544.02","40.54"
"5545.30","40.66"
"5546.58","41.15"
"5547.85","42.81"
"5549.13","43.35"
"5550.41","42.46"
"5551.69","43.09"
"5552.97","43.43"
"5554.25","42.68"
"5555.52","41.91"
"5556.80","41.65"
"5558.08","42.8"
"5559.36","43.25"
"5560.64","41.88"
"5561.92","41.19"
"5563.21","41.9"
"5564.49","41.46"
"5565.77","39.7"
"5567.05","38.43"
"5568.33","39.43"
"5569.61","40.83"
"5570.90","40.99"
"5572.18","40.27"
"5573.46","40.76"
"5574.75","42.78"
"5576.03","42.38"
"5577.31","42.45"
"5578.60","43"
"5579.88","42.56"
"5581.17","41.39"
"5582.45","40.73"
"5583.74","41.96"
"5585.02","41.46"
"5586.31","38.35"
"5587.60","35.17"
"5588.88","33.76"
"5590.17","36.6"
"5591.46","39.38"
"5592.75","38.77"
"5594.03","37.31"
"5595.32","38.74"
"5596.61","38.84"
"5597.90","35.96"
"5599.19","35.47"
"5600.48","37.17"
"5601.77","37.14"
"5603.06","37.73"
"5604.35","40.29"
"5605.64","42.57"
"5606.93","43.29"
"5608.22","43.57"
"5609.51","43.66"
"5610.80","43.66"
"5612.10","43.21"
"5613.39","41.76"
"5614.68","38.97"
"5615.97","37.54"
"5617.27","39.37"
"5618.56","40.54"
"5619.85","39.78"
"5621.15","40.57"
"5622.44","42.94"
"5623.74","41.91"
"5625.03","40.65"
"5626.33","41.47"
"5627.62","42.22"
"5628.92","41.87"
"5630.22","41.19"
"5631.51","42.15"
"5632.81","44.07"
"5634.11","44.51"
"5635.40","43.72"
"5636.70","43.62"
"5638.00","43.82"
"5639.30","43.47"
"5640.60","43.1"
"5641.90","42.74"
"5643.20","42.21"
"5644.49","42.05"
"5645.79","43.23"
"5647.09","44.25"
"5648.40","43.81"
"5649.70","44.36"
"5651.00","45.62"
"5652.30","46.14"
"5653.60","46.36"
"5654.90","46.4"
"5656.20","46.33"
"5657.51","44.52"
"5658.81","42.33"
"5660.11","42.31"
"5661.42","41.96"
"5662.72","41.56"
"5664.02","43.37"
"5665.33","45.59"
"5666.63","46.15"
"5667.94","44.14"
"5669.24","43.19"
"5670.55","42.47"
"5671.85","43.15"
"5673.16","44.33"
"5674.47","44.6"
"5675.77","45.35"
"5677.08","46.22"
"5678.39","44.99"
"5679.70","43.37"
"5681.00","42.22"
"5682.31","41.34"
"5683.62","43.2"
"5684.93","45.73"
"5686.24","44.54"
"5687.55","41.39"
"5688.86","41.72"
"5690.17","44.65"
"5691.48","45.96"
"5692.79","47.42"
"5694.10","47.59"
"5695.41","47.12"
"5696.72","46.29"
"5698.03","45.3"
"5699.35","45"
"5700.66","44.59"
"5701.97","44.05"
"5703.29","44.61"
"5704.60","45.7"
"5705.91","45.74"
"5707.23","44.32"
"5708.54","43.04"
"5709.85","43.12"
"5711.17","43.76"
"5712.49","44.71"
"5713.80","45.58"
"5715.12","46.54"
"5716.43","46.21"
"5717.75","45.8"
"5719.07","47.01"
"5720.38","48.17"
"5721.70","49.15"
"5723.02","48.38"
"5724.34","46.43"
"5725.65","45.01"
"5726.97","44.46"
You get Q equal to 1.8 AA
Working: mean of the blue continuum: 37.3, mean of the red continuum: 44.3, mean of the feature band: 37.8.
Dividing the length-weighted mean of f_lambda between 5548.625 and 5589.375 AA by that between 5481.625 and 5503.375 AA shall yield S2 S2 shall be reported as 1.05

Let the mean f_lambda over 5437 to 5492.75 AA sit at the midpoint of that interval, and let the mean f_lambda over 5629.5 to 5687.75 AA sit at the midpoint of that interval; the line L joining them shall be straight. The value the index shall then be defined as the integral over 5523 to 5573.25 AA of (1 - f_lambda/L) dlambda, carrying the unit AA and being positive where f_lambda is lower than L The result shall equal -0.9 AA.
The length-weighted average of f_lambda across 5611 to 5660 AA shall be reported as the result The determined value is 42.8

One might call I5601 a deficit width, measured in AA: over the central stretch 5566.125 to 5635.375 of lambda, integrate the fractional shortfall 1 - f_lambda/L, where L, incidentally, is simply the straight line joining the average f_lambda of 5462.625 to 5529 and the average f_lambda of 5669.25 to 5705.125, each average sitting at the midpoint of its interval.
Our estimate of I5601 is 2.5 AA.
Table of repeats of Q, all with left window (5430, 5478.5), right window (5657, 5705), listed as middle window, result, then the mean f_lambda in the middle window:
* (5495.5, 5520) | 0.5 AA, 38.2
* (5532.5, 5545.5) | -0.4 AA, 41.1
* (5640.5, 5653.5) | -0.2 AA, 43.9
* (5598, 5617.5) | 0.8 AA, 40.3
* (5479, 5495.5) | -0.5 AA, 39.5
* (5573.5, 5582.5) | -0.2 AA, 42.2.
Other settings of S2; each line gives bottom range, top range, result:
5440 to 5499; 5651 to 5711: 1.17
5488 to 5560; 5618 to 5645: 1.05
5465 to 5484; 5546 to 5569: 1.09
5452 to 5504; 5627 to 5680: 1.15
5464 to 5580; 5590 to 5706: 1.07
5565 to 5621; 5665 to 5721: 1.12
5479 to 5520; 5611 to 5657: 1.10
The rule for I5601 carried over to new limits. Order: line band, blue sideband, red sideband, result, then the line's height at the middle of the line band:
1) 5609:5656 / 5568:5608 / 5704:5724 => -1.01 AA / 41.8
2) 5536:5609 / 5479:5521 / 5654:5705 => 0.82 AA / 41.1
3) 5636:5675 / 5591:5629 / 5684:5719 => -1.20 AA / 42.6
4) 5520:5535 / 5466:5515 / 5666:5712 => -0.48 AA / 39.6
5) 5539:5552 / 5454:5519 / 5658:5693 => -0.55 AA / 39.9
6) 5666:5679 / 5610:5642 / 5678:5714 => -0.24 AA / 43.7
